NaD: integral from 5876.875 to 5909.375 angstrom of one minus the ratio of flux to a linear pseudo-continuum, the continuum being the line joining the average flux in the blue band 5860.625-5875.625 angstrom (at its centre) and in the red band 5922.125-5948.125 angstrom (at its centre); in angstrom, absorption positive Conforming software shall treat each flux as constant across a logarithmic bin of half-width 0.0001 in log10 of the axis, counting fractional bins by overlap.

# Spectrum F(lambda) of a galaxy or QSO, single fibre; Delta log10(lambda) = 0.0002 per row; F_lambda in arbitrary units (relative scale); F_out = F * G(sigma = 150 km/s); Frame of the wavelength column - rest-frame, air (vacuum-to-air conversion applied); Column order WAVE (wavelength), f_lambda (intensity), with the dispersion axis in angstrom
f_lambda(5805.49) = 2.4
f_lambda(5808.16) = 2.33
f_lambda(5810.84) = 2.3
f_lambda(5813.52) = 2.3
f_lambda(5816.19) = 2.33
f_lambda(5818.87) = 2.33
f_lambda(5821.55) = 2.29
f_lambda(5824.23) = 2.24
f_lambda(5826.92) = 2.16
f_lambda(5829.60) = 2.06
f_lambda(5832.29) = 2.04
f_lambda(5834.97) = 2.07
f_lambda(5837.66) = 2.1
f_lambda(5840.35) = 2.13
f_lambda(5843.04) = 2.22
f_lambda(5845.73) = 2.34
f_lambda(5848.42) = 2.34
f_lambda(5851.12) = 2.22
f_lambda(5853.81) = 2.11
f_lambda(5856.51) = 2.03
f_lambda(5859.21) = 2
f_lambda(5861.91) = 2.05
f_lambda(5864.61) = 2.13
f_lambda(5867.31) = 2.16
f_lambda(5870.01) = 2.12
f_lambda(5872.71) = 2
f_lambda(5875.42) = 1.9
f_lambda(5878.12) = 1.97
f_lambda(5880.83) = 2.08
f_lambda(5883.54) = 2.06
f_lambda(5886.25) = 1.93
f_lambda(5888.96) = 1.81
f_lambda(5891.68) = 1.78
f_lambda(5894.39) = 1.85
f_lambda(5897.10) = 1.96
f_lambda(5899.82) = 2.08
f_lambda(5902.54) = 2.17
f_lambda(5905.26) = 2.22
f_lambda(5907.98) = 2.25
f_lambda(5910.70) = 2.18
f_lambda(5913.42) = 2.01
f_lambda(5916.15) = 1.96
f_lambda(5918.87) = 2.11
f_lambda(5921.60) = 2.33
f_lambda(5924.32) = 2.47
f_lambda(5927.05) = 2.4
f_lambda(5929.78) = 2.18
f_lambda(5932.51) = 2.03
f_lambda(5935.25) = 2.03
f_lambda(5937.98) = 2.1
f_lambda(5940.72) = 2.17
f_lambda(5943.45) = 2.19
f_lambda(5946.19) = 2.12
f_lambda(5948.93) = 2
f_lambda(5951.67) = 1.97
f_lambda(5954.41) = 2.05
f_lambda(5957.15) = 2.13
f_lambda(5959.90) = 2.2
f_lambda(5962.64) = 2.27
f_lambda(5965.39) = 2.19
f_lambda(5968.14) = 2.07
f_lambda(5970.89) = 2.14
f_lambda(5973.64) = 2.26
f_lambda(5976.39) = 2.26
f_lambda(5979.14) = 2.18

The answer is 1.6 angstrom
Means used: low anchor 2.07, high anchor 2.19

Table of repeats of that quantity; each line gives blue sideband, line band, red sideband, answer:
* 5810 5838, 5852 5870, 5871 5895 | -0.5 angstrom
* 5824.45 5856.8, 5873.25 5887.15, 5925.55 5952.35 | 1.0 angstrom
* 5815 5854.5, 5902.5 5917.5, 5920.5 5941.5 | 0.6 angstrom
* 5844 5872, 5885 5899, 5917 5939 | 1.9 angstrom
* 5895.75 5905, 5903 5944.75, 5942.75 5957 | -2.0 angstrom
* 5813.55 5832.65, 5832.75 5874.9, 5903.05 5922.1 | 1.3 angstrom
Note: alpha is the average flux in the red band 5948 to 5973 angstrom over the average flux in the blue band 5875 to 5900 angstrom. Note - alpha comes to 1.1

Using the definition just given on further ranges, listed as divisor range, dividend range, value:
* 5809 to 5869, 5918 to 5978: 0.99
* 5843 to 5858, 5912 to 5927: 1.00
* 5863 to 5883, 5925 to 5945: 1.06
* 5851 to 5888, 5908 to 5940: 1.06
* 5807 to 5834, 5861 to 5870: 0.95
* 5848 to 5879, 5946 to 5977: 1.03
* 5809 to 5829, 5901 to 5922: 0.94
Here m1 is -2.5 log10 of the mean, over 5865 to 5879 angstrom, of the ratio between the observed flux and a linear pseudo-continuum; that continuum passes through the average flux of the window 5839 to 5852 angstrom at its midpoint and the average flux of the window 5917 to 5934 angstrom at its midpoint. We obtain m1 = 0.11 mag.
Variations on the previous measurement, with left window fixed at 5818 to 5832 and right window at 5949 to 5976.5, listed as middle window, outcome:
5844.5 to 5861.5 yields 0.01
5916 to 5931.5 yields -0.05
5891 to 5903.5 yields 0.10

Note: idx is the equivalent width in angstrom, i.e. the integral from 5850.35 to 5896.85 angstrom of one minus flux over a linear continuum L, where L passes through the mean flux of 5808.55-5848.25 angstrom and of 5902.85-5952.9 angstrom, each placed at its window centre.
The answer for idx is 3.8 angstrom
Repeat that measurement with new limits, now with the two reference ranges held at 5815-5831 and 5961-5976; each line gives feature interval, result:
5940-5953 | 0.7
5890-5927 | 1.6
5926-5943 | 0.4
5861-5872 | 0.5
